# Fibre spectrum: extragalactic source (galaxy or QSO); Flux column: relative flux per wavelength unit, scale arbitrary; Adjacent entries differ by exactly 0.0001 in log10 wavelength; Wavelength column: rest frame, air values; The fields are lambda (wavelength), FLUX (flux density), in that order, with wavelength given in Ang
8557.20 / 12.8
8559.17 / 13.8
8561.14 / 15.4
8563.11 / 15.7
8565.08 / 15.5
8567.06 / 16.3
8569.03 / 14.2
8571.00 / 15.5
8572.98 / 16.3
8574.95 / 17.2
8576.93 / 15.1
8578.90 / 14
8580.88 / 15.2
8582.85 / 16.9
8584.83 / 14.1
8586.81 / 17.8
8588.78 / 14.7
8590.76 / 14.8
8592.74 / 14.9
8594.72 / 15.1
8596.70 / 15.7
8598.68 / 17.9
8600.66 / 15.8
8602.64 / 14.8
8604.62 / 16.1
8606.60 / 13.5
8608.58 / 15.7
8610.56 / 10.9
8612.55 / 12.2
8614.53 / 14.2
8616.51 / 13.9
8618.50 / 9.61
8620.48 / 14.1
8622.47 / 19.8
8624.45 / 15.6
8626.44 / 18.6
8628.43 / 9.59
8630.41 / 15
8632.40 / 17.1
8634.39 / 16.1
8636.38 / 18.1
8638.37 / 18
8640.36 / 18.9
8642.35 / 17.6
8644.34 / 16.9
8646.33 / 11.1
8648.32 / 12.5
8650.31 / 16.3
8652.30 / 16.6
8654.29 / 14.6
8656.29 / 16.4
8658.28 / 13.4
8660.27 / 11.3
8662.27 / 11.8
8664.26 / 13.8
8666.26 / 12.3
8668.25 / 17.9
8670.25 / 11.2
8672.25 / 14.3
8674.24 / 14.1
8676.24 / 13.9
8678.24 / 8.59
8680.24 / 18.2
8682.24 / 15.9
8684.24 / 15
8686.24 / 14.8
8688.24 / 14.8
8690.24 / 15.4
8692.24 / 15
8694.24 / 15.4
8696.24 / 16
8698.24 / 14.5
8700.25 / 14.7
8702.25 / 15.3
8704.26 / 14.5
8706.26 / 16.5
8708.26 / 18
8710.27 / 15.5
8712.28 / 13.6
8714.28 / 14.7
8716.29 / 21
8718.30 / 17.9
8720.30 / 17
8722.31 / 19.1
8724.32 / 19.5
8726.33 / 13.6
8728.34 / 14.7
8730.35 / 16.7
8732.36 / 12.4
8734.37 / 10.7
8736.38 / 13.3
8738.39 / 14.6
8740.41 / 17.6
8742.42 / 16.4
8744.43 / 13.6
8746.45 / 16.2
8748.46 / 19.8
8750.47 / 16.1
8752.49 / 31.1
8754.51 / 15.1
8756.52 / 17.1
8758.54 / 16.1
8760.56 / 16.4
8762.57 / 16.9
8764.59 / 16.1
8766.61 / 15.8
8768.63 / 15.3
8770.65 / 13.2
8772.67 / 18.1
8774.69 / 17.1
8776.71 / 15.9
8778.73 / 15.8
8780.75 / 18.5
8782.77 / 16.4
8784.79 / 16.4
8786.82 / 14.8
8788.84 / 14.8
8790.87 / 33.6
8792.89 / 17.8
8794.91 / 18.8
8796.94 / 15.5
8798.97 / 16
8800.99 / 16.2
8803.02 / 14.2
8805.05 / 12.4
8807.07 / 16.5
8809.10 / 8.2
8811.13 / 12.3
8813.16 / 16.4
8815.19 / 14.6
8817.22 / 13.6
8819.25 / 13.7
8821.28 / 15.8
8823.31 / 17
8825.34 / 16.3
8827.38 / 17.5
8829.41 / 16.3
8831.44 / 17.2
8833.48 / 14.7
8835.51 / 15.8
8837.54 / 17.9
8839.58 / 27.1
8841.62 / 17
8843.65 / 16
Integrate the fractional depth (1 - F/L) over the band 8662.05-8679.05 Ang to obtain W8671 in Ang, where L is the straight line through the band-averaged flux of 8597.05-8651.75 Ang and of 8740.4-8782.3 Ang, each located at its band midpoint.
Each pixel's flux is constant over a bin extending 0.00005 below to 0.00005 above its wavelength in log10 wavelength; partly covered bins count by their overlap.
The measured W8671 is 2.80 Ang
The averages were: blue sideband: 15.2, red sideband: 17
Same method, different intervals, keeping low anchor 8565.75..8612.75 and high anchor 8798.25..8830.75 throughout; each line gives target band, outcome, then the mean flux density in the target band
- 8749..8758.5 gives -2.9 Ang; 19.5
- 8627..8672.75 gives 0.8 Ang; 14.9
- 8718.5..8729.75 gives -1.4 Ang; 16.9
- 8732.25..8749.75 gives -0.2 Ang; 15.1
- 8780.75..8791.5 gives -2.7 Ang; 18.6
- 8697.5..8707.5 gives -0.1 Ang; 15.2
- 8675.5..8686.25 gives 0.5 Ang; 14.4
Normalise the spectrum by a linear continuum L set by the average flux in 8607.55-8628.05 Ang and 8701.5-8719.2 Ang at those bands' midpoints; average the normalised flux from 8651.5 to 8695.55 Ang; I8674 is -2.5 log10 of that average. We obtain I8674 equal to 0.09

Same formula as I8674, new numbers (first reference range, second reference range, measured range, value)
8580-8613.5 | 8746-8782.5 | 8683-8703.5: 0.086 mag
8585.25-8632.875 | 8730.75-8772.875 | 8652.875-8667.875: 0.128 mag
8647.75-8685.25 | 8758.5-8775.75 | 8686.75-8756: -0.067 mag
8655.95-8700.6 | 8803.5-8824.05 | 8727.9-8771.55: -0.147 mag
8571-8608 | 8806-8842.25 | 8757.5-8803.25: -0.072 mag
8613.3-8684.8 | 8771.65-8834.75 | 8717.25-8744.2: -0.005 mag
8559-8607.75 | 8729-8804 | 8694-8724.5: -0.002 mag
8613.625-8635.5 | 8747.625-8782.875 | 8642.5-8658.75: 0.029 mag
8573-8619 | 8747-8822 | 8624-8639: -0.054 mag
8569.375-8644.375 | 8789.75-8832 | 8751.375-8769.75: -0.112 mag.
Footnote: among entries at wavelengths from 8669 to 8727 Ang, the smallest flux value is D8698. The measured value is 8.59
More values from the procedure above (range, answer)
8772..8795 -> 14.8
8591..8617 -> 10.9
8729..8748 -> 10.7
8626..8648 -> 9.59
